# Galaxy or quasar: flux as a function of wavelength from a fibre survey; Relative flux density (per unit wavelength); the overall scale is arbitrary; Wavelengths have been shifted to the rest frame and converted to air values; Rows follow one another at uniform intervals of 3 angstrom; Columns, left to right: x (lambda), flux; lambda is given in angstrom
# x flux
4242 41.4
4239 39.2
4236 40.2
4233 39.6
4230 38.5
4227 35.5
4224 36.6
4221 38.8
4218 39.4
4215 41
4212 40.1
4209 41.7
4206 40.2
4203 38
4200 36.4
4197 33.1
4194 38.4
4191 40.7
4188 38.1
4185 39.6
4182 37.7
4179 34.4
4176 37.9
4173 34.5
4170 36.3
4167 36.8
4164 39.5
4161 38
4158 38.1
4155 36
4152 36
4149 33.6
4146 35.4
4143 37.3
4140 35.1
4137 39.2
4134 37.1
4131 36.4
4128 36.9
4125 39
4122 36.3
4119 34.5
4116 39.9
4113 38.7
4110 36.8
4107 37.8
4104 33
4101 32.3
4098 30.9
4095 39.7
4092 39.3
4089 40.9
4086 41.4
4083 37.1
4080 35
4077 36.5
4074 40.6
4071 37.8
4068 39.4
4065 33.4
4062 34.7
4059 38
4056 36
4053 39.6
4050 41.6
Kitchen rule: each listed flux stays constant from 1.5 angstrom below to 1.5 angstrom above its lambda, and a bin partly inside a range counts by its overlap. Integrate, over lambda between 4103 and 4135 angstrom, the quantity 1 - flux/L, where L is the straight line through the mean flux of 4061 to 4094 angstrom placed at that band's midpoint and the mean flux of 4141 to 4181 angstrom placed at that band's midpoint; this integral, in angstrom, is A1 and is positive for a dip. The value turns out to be 0.1 angstrom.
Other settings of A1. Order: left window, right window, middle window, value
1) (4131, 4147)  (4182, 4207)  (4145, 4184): 0.9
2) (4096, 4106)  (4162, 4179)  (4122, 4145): -1.7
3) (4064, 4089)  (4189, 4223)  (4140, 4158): 1.2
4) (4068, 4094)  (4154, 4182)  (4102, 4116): 0.5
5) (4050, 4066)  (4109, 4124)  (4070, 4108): 0.0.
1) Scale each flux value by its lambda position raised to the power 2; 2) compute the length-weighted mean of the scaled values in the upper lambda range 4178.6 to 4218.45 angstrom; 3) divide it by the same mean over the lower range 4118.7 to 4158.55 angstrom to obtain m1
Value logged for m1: 1.1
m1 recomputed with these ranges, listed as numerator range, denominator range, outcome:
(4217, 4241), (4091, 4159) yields 1.11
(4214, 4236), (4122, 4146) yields 1.09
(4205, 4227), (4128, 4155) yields 1.12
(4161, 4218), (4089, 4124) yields 1.08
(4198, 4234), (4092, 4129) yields 1.12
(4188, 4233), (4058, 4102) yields 1.10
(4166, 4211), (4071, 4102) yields 1.06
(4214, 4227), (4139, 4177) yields 1.09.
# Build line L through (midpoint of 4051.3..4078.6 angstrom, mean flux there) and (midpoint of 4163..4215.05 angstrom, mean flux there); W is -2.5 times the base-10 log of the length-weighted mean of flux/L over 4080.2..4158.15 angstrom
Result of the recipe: 0.02 mag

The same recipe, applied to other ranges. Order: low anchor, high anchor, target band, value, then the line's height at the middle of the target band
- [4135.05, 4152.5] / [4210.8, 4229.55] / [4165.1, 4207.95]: 0.00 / 37.5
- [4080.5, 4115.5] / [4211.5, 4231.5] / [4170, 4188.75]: 0.03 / 38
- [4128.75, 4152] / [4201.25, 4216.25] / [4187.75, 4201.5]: 0.06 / 39.3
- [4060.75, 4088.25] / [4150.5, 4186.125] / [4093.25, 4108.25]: 0.08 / 37.3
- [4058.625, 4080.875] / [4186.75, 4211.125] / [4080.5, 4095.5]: -0.06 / 37.1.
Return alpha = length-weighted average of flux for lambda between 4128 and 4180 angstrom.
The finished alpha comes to 36.6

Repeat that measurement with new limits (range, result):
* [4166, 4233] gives 37.9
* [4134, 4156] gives 36.2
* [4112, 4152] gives 36.8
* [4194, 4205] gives 36.4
